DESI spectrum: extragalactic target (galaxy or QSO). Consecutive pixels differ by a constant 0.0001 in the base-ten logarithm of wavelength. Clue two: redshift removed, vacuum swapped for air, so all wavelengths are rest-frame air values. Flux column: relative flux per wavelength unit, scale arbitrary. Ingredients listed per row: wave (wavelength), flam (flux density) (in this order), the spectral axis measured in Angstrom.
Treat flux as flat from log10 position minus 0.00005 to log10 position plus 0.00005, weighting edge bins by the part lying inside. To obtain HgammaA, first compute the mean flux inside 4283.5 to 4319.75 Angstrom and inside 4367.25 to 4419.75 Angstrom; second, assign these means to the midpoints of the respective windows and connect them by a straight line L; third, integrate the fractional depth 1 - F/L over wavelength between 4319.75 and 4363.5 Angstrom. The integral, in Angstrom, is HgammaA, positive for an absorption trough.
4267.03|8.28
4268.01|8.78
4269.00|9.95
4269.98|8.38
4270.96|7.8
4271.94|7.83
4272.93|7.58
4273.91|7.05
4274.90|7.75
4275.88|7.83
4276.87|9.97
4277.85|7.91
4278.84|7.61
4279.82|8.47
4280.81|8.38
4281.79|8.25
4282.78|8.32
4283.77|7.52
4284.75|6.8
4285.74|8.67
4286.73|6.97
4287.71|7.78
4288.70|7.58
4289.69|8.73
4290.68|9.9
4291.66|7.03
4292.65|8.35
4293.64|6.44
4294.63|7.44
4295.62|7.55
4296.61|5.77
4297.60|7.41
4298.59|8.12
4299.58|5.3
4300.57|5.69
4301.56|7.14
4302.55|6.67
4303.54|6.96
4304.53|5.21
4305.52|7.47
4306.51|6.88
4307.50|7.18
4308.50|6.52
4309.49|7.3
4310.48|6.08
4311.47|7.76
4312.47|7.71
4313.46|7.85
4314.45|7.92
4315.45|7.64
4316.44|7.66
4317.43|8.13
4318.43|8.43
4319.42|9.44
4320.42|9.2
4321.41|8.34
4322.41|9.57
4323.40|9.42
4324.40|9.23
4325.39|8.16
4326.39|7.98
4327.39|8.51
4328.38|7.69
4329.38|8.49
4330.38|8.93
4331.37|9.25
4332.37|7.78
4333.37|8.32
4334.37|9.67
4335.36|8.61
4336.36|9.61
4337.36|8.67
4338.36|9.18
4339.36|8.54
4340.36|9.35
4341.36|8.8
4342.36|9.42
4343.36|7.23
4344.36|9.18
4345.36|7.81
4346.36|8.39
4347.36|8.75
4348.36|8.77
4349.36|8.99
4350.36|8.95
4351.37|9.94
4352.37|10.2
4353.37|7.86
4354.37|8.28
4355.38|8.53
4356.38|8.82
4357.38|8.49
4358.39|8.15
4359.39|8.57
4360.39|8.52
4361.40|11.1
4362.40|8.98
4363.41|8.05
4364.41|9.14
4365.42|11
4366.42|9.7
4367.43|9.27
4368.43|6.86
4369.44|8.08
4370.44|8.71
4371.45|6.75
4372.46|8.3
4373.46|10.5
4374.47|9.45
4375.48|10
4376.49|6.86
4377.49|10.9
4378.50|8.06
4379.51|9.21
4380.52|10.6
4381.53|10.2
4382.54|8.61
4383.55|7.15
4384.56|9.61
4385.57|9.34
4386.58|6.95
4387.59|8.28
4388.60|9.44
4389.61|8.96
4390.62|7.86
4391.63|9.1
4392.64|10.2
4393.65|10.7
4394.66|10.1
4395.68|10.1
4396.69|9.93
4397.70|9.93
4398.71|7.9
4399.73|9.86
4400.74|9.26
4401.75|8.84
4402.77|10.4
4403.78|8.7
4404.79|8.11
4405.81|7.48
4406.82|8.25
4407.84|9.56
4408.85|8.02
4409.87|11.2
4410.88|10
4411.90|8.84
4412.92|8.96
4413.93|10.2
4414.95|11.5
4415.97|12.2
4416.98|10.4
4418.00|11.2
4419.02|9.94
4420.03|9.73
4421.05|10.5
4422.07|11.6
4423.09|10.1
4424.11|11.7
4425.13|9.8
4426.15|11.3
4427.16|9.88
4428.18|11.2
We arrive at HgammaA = -3.2 Angstrom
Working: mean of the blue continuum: 7.37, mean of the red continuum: 9.25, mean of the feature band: 8.79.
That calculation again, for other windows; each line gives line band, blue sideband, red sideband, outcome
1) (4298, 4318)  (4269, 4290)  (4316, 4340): 3.2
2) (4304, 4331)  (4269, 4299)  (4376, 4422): 1.2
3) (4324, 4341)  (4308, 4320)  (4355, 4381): -1.2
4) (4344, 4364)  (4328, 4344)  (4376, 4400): 0.1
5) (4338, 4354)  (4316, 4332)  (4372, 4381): 0.2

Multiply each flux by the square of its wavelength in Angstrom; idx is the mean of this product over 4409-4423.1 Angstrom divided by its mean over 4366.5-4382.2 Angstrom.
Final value 1.2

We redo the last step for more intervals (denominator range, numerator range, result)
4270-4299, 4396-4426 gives 1.33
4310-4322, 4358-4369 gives 1.15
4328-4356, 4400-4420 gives 1.14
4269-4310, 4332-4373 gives 1.20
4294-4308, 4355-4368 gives 1.38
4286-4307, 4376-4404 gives 1.34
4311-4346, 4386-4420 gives 1.15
